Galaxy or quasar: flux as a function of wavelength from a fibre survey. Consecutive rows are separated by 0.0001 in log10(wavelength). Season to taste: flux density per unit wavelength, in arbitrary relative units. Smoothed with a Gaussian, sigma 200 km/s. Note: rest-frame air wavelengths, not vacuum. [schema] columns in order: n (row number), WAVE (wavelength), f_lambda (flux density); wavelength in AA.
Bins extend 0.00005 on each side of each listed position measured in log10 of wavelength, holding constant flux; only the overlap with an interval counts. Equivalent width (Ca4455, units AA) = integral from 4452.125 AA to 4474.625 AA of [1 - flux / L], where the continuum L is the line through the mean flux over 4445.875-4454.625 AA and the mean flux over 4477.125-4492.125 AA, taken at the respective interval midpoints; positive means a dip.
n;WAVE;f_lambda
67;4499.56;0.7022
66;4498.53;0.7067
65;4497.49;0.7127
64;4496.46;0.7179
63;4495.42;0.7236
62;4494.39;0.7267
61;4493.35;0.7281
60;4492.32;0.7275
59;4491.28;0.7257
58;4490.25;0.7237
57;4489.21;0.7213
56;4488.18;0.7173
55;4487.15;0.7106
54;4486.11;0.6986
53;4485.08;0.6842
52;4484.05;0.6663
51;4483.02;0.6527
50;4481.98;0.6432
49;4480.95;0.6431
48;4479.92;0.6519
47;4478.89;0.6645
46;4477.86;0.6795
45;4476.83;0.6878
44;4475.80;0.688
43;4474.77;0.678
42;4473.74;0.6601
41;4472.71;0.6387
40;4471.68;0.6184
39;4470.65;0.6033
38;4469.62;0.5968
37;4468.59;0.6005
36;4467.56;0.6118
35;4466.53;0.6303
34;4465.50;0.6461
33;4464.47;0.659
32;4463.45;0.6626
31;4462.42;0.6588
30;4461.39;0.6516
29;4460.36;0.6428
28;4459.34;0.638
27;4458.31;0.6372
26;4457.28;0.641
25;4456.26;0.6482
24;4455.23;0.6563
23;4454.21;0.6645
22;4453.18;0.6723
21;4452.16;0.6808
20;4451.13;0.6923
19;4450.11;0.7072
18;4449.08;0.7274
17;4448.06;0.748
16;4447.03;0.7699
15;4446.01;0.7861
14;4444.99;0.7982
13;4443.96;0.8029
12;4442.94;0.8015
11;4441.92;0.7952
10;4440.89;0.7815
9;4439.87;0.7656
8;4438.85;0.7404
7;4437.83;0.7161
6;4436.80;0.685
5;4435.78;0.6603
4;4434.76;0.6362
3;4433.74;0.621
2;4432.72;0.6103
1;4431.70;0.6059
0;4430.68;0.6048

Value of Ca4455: 2.0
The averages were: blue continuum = 0.714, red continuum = 0.685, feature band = 0.642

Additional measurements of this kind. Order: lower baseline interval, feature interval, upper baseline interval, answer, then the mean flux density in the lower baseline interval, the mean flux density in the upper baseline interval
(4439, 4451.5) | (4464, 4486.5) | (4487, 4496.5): 2.7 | 0.765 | 0.723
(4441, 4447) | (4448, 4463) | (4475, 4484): 1.7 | 0.794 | 0.665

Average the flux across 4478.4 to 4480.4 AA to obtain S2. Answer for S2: 0.659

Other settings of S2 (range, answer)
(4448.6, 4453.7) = 0.695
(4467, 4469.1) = 0.606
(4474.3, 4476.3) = 0.683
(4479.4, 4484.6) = 0.652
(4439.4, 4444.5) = 0.789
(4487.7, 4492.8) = 0.722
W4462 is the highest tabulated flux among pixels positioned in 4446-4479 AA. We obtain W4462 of 0.7861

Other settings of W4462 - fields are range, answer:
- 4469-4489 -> 0.7173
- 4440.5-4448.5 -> 0.8029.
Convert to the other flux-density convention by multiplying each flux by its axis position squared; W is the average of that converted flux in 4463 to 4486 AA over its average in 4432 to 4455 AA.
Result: 0.92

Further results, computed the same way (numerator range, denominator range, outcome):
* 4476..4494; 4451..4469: 1.08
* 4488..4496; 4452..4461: 1.13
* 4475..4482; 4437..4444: 0.89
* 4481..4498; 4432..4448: 0.98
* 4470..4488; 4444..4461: 0.96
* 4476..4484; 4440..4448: 0.86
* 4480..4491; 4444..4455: 0.96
